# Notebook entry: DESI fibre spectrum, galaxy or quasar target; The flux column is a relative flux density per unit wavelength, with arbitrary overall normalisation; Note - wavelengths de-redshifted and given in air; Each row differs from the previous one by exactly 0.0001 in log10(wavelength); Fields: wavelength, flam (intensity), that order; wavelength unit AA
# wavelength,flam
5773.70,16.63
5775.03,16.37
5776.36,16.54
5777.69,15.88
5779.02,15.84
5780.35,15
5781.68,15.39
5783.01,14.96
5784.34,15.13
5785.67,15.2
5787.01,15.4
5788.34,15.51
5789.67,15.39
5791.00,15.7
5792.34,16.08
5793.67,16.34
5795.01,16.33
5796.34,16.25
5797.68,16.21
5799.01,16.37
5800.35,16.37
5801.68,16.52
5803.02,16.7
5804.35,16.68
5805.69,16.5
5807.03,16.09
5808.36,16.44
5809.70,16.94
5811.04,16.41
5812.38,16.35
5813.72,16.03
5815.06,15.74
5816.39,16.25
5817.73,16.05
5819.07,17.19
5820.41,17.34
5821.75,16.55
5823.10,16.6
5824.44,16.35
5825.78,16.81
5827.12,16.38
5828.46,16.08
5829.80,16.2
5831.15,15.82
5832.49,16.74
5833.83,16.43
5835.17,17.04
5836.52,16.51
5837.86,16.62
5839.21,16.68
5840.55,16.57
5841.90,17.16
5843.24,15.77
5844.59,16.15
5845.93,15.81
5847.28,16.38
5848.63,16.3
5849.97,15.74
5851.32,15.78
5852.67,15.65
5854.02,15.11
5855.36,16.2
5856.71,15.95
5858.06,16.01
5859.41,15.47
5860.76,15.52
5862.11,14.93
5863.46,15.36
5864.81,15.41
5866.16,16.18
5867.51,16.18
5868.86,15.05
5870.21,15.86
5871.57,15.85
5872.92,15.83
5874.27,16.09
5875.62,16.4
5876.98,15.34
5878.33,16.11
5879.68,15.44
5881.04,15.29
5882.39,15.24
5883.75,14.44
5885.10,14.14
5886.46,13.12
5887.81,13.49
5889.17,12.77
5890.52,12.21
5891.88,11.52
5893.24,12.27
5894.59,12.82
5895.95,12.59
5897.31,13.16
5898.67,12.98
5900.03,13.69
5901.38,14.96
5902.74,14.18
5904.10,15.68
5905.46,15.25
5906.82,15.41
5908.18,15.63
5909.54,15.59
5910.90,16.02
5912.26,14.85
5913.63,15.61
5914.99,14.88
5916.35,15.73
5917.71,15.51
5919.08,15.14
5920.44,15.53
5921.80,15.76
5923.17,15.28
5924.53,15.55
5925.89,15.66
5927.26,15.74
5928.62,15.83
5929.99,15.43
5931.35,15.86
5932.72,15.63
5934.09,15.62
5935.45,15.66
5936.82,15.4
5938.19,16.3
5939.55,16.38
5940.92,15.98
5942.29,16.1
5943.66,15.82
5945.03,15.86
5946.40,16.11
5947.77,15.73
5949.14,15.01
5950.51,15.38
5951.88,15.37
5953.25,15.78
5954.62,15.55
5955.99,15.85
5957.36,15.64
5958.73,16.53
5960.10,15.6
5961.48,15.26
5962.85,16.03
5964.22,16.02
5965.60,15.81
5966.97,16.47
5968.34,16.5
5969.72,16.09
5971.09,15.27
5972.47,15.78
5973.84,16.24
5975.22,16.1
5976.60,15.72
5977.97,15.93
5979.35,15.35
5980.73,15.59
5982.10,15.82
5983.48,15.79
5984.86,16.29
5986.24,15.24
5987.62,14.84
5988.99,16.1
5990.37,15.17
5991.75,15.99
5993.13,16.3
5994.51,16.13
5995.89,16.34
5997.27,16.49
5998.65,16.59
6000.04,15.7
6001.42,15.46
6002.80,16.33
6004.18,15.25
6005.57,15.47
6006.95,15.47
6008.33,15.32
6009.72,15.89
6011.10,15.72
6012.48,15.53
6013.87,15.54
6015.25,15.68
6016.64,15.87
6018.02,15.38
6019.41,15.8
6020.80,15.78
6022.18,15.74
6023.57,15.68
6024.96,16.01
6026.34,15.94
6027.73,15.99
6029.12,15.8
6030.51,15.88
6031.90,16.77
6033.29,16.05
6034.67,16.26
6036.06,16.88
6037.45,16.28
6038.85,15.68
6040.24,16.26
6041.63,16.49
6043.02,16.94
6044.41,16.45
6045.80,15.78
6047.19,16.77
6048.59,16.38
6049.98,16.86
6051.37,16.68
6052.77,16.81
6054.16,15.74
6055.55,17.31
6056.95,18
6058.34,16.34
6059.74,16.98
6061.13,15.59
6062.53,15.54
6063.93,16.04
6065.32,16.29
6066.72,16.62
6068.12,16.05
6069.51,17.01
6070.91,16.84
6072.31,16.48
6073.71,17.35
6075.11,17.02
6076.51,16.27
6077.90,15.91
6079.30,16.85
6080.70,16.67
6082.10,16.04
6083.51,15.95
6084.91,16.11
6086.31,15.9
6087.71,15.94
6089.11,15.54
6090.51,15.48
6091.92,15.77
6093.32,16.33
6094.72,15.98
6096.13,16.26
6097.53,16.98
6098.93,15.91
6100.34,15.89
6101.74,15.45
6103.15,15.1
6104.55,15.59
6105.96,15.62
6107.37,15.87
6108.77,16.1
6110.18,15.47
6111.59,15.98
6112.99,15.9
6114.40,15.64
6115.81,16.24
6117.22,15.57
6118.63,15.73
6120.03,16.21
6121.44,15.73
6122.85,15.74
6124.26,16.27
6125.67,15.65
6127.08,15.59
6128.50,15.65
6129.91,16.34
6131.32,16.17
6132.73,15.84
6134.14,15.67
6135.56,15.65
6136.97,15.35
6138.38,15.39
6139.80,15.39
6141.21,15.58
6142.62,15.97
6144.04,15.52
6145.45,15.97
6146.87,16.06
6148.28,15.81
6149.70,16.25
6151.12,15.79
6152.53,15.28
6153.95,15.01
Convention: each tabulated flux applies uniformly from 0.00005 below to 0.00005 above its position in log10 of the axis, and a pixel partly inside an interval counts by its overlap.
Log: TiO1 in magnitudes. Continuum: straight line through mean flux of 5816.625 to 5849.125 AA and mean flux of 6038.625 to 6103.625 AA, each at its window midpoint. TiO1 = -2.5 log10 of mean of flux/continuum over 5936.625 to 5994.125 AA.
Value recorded 0.04 mag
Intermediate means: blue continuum 16.5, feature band 15.8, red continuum 16.3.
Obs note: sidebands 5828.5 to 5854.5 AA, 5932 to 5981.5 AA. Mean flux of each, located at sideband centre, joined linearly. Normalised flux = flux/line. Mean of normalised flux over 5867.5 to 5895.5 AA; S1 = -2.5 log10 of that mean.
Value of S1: 0.11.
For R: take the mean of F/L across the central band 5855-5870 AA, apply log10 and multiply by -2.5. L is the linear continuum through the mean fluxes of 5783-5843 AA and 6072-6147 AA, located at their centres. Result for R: 0.040 mag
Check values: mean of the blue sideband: 16.3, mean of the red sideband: 15.9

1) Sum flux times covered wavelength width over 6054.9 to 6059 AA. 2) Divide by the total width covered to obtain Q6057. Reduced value 17.2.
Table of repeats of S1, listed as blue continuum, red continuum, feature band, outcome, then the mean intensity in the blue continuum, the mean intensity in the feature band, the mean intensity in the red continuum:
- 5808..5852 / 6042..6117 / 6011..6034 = 0.03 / 16.4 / 15.8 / 16.2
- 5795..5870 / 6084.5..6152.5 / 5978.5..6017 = 0.02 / 16.2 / 15.8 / 15.8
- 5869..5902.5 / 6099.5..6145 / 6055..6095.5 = -0.06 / 14.2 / 16.3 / 15.7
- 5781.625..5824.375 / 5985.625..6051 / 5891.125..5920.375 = 0.11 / 16.2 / 14.5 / 16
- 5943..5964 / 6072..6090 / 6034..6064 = -0.02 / 15.7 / 16.5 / 16.3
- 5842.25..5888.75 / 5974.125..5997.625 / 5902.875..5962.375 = 0.00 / 15.5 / 15.6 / 15.8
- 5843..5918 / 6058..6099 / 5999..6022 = 0.01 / 15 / 15.7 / 16.3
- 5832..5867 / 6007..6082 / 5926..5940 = 0.03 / 16.1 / 15.8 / 16.3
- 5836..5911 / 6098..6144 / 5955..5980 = -0.04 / 15.1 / 15.9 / 15.8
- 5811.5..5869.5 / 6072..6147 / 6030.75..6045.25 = -0.03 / 16.2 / 16.4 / 15.9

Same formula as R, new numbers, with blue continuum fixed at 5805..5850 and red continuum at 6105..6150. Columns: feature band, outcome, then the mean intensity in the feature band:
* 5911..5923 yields 0.06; 15.4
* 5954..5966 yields 0.02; 15.8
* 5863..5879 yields 0.04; 15.8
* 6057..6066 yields -0.02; 16.3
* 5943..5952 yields 0.04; 15.6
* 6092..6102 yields -0.02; 16.1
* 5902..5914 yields 0.06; 15.3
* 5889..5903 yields 0.24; 13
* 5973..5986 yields 0.02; 15.8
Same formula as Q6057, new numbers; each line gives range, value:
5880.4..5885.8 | 14.8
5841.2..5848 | 16.2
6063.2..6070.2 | 16.4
